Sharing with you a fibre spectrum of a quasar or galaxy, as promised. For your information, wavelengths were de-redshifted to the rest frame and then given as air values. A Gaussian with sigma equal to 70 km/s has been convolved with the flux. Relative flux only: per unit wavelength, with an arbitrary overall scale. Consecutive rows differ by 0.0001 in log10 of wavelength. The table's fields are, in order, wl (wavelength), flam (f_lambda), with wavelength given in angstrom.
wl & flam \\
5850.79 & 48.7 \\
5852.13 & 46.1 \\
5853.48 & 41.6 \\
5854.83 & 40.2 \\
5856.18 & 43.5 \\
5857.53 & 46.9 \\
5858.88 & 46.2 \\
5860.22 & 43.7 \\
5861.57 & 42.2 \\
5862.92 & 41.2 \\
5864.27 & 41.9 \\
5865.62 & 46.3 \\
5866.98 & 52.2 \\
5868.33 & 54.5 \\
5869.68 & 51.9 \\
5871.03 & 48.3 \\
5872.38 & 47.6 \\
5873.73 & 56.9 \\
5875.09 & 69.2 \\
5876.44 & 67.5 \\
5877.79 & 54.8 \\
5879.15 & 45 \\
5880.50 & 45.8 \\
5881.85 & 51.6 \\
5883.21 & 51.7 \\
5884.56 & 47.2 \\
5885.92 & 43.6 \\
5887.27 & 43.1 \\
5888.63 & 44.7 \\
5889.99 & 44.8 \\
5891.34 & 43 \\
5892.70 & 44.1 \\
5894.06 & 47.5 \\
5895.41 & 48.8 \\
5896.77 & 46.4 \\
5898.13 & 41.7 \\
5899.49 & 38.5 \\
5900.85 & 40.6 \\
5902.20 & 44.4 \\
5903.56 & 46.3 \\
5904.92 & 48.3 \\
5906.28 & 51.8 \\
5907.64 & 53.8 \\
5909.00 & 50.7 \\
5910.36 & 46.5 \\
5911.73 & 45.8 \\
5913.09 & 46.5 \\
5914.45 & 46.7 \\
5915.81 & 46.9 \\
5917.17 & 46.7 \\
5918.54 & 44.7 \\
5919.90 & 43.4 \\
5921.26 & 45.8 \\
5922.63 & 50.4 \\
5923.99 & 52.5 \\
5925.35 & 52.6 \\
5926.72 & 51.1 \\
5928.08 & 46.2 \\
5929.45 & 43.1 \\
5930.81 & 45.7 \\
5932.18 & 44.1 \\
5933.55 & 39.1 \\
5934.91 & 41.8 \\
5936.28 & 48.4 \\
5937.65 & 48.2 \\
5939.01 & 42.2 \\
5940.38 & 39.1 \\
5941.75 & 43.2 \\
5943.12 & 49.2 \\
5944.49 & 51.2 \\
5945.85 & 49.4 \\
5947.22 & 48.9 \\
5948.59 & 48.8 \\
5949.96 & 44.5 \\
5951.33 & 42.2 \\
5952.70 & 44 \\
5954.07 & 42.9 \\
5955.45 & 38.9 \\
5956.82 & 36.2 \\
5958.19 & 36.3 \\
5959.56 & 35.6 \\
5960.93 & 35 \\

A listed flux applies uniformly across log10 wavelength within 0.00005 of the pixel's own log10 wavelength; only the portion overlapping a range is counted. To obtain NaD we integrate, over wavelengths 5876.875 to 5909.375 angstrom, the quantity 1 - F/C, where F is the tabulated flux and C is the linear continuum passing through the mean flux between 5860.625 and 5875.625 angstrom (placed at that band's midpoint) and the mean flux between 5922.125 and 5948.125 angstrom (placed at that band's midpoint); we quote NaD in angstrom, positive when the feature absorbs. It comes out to 1.3 angstrom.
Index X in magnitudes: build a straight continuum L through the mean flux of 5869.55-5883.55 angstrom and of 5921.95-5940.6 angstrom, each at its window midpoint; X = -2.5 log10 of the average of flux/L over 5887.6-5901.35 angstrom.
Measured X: 0.167 mag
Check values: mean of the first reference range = 53.8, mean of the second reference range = 46.2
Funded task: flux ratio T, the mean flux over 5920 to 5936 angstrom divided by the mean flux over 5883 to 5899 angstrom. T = 1.03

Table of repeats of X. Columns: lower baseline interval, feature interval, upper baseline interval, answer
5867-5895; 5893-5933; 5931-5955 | 0.017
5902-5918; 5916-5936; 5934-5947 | 0.013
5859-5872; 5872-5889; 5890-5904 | -0.134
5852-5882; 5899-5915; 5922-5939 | 0.018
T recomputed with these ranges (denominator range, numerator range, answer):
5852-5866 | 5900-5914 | 1.09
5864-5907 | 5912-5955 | 0.95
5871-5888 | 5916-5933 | 0.91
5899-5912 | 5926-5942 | 0.95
